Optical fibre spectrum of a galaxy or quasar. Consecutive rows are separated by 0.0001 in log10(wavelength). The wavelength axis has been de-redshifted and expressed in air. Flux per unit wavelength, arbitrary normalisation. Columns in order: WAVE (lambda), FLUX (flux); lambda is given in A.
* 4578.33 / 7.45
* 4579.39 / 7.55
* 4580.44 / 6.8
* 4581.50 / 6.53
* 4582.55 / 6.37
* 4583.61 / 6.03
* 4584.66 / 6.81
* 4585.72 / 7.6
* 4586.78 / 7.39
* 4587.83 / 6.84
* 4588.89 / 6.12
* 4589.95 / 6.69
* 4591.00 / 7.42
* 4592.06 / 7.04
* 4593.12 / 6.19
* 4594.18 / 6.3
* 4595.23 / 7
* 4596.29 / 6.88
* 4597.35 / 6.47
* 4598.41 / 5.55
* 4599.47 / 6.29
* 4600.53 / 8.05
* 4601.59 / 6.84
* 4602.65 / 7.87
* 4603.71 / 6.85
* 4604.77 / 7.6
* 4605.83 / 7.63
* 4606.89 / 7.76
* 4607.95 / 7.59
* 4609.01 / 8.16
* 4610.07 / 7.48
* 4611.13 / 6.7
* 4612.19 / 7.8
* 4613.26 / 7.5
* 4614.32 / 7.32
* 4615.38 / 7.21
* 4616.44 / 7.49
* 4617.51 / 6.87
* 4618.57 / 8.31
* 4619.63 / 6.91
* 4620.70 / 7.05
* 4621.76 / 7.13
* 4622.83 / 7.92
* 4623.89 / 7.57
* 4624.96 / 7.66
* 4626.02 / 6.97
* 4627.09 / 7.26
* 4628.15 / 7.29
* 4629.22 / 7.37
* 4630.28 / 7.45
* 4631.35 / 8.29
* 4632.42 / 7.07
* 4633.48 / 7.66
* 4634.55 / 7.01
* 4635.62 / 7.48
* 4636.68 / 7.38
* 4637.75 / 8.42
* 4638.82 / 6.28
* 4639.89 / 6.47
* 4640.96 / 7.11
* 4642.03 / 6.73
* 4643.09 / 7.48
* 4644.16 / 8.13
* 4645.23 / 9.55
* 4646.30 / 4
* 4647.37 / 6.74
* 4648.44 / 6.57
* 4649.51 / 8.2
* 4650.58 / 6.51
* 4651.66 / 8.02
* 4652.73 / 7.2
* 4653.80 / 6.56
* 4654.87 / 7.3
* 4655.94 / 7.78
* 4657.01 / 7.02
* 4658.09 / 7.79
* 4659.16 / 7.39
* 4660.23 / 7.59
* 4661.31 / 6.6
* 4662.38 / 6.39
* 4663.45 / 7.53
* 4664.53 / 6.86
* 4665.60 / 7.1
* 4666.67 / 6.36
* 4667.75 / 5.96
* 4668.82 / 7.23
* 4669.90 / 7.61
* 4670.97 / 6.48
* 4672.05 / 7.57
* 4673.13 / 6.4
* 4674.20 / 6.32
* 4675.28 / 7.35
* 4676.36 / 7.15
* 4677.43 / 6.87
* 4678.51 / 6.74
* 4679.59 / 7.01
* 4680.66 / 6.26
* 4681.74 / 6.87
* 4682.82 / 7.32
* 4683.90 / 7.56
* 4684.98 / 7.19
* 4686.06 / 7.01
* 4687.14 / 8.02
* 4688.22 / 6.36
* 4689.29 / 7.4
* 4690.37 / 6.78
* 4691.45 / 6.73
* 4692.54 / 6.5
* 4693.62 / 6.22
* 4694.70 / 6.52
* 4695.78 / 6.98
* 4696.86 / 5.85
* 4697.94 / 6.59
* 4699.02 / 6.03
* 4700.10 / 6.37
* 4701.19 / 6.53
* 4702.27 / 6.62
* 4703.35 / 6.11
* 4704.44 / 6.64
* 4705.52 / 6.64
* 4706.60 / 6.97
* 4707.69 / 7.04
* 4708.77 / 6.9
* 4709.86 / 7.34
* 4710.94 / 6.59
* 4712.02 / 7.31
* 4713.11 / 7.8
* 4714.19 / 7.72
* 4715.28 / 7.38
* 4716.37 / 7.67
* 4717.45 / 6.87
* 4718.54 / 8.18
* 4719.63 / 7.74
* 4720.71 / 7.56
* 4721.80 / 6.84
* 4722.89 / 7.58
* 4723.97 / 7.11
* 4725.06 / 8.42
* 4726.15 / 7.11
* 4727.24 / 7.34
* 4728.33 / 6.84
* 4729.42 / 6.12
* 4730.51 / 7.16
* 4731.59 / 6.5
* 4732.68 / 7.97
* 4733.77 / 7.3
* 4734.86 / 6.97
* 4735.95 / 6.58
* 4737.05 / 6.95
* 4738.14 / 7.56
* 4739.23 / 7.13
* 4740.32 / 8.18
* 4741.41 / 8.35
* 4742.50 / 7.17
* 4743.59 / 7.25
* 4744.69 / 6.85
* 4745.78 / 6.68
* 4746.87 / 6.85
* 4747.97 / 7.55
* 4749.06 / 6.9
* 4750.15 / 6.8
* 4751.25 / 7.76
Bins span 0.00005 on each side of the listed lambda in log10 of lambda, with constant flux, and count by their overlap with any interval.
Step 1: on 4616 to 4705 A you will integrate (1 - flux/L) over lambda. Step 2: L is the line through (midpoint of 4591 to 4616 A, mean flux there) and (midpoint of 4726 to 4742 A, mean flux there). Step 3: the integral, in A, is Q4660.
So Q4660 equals 1.5 A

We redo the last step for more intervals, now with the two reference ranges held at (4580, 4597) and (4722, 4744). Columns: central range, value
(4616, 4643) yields -1.7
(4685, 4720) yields 1.2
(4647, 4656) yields -0.3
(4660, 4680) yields 0.4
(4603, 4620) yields -1.6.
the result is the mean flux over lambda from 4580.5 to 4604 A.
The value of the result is 6.78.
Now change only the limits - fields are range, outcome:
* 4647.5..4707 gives 6.9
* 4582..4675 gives 7.14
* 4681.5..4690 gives 7.22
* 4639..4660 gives 7.18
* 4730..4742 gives 7.34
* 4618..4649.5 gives 7.3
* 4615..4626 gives 7.39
